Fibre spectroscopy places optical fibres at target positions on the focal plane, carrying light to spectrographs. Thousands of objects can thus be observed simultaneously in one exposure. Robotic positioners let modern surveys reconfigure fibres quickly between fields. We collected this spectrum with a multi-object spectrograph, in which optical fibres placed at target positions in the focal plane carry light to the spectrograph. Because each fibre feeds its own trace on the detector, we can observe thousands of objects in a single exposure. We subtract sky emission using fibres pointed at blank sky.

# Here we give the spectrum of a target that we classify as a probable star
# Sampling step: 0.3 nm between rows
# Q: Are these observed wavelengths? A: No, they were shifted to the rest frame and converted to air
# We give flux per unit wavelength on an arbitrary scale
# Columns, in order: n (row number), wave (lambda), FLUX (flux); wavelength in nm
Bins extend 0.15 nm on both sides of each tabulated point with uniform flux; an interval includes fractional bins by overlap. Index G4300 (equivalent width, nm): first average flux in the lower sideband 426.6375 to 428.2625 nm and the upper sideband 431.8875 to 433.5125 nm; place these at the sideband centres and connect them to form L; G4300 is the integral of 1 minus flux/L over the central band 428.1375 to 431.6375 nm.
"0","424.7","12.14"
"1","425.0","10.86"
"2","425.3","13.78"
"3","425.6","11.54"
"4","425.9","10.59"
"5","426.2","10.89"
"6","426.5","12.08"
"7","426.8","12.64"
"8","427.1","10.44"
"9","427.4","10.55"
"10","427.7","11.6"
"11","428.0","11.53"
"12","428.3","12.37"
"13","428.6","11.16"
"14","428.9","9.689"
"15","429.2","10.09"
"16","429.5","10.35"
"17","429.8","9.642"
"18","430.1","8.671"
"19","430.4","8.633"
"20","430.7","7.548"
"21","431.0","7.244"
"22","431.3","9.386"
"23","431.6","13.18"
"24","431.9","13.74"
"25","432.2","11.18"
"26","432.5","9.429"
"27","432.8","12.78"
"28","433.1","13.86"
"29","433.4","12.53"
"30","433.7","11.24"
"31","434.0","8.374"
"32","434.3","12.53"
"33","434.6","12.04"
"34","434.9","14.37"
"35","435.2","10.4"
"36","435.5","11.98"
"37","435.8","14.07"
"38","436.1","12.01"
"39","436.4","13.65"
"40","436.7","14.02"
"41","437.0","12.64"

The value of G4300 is 0.60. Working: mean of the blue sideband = 11.4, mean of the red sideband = 12.1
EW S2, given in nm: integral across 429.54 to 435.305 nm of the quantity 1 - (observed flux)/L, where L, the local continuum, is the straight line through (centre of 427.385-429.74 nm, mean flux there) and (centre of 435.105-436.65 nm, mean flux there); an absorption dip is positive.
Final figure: 0.46 nm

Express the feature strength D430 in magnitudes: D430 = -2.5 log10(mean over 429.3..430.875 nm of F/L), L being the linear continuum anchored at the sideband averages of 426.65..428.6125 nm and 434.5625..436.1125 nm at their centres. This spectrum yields 0.299 mag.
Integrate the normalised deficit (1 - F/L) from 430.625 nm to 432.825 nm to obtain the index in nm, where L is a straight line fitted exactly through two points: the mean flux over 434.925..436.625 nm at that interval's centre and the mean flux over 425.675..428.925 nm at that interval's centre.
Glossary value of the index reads 0.27 nm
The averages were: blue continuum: 11.3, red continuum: 12.6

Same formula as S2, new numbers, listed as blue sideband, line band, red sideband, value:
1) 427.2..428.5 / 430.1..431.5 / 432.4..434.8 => 0.381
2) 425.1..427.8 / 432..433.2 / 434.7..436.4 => 0.048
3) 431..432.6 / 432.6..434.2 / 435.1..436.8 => -0.005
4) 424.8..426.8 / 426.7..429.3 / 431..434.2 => 0.111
